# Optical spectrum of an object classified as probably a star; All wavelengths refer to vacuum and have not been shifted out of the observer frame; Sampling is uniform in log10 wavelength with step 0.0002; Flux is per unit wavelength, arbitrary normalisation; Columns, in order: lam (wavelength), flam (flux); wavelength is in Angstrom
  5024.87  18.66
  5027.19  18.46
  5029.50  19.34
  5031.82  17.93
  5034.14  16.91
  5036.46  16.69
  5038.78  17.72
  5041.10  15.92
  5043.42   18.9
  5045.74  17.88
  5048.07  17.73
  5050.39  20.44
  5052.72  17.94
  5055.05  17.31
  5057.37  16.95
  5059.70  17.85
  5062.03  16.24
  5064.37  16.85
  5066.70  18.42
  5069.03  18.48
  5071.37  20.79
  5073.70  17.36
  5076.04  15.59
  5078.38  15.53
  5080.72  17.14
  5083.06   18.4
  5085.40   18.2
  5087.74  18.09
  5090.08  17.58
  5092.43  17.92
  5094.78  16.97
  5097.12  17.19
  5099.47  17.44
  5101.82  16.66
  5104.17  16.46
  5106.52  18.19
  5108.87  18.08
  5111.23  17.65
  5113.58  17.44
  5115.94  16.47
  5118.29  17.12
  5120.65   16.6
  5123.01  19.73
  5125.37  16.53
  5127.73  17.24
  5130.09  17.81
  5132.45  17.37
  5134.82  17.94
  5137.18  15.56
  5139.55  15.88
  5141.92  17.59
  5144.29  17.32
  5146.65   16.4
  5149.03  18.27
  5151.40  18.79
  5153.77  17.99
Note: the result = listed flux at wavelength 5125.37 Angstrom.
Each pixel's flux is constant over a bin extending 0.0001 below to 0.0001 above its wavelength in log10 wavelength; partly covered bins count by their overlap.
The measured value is 16.53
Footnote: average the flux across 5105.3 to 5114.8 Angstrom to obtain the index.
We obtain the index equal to 17.8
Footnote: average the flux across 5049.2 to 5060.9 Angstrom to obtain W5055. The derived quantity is 18.1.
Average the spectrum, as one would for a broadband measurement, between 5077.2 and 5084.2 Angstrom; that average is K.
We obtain 17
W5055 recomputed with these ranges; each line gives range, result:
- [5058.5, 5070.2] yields 17.6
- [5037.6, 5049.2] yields 17.6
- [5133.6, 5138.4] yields 16.7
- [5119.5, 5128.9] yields 17.5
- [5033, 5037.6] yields 16.8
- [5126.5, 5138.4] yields 17.2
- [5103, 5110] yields 17.6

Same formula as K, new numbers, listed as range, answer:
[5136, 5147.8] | 16.6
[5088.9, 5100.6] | 17.4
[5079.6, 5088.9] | 18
